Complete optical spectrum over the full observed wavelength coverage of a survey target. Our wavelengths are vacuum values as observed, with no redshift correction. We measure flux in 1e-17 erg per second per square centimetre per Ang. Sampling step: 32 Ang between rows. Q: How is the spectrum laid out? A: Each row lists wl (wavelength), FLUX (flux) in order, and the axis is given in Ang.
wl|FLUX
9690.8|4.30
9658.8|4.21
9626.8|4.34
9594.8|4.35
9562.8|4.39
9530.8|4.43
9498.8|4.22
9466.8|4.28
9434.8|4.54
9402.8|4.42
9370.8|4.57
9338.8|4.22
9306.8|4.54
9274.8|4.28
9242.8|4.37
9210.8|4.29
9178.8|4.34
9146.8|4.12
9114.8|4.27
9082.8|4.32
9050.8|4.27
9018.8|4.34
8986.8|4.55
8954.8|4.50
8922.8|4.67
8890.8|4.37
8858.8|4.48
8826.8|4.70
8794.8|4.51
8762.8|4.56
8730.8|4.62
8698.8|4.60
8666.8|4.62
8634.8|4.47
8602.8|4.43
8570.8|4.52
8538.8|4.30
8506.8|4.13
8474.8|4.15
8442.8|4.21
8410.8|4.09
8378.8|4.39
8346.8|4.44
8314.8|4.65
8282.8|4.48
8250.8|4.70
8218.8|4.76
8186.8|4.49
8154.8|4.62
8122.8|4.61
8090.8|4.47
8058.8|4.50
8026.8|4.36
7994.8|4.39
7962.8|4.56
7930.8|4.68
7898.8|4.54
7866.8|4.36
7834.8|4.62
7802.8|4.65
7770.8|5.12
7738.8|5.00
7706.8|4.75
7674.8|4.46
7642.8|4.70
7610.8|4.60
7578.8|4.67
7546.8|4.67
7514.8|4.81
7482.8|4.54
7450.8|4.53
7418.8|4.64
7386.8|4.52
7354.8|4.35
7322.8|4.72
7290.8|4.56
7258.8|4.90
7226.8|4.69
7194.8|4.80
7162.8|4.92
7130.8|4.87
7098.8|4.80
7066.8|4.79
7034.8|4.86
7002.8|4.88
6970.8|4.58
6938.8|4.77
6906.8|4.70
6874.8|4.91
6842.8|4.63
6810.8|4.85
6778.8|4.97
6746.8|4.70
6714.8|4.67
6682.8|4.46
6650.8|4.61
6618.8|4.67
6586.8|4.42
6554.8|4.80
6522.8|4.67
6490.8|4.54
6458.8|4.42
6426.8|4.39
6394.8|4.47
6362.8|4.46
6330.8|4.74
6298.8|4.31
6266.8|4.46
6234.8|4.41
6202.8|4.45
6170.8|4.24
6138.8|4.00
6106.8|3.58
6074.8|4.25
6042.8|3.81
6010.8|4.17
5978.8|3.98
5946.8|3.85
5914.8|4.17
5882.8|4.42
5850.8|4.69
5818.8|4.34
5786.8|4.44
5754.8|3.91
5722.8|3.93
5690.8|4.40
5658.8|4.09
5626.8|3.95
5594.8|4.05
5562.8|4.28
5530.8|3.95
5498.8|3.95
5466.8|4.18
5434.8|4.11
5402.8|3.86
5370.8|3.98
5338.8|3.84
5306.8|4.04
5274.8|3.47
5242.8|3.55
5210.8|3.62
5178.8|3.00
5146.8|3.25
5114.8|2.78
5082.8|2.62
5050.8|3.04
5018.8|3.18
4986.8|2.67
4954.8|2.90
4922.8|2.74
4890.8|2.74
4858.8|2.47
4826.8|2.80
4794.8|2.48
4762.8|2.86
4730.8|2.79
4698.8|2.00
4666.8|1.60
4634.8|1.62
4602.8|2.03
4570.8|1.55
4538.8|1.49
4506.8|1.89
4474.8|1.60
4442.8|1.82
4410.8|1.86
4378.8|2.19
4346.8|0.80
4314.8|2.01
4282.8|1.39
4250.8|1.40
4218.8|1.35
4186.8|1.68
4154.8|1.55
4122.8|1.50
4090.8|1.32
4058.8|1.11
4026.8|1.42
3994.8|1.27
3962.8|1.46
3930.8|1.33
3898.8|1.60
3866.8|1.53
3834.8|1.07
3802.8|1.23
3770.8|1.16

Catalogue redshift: 0.18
